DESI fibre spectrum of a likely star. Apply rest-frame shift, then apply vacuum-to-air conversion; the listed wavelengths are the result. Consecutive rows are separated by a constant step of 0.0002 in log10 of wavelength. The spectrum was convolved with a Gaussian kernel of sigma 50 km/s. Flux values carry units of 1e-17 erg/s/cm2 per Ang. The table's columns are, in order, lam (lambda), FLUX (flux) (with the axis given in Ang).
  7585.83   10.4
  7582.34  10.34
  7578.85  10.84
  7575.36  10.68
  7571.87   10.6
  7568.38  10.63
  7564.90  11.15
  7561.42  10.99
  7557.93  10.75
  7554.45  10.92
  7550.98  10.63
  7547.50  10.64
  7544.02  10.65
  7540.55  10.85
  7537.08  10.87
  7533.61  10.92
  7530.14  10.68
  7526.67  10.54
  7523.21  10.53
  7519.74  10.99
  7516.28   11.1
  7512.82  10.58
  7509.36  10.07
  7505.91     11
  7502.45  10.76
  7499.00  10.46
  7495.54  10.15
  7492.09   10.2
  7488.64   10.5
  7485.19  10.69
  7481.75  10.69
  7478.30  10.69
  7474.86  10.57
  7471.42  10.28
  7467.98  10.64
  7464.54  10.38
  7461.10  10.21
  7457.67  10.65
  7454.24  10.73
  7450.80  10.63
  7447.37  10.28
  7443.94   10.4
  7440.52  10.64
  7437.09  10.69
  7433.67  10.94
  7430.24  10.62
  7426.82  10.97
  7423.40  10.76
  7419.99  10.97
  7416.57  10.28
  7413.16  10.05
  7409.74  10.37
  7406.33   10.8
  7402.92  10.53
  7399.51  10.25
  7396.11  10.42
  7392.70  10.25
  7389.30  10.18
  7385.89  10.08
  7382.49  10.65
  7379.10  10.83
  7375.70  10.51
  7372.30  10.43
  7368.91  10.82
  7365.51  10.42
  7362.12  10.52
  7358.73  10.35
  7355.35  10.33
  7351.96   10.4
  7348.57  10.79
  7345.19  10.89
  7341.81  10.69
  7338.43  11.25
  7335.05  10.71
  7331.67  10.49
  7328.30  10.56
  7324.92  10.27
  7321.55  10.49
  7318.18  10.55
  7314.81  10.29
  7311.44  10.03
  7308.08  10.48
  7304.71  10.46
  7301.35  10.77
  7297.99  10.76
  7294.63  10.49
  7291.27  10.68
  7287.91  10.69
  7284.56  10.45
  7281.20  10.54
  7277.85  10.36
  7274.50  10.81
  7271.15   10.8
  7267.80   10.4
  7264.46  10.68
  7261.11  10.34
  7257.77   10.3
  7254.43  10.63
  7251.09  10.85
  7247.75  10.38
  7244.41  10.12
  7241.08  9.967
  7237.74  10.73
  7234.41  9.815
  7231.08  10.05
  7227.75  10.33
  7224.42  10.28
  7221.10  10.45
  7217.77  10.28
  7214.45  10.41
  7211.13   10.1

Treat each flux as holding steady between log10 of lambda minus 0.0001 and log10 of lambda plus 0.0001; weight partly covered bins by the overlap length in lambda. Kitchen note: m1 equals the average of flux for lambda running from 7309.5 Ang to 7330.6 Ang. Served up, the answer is 10.4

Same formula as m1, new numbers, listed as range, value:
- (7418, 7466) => 10.6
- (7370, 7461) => 10.5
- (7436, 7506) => 10.5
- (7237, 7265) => 10.4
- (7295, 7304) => 10.7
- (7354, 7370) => 10.5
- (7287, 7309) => 10.6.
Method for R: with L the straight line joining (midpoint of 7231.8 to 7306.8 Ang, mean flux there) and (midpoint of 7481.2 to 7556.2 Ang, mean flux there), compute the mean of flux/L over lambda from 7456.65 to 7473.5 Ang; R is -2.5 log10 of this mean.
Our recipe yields 0.02 mag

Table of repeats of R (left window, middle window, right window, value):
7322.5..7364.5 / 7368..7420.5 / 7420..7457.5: 0.02 mag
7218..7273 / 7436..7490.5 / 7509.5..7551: 0.01 mag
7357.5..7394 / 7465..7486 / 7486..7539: 0.00 mag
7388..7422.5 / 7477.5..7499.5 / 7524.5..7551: 0.01 mag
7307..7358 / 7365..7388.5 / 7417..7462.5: 0.01 mag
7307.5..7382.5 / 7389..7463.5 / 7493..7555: 0.01 mag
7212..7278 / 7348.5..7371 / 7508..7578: 0.00 mag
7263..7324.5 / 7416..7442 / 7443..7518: -0.02 mag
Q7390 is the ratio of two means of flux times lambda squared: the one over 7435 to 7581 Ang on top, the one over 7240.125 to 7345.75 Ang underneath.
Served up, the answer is 1.07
